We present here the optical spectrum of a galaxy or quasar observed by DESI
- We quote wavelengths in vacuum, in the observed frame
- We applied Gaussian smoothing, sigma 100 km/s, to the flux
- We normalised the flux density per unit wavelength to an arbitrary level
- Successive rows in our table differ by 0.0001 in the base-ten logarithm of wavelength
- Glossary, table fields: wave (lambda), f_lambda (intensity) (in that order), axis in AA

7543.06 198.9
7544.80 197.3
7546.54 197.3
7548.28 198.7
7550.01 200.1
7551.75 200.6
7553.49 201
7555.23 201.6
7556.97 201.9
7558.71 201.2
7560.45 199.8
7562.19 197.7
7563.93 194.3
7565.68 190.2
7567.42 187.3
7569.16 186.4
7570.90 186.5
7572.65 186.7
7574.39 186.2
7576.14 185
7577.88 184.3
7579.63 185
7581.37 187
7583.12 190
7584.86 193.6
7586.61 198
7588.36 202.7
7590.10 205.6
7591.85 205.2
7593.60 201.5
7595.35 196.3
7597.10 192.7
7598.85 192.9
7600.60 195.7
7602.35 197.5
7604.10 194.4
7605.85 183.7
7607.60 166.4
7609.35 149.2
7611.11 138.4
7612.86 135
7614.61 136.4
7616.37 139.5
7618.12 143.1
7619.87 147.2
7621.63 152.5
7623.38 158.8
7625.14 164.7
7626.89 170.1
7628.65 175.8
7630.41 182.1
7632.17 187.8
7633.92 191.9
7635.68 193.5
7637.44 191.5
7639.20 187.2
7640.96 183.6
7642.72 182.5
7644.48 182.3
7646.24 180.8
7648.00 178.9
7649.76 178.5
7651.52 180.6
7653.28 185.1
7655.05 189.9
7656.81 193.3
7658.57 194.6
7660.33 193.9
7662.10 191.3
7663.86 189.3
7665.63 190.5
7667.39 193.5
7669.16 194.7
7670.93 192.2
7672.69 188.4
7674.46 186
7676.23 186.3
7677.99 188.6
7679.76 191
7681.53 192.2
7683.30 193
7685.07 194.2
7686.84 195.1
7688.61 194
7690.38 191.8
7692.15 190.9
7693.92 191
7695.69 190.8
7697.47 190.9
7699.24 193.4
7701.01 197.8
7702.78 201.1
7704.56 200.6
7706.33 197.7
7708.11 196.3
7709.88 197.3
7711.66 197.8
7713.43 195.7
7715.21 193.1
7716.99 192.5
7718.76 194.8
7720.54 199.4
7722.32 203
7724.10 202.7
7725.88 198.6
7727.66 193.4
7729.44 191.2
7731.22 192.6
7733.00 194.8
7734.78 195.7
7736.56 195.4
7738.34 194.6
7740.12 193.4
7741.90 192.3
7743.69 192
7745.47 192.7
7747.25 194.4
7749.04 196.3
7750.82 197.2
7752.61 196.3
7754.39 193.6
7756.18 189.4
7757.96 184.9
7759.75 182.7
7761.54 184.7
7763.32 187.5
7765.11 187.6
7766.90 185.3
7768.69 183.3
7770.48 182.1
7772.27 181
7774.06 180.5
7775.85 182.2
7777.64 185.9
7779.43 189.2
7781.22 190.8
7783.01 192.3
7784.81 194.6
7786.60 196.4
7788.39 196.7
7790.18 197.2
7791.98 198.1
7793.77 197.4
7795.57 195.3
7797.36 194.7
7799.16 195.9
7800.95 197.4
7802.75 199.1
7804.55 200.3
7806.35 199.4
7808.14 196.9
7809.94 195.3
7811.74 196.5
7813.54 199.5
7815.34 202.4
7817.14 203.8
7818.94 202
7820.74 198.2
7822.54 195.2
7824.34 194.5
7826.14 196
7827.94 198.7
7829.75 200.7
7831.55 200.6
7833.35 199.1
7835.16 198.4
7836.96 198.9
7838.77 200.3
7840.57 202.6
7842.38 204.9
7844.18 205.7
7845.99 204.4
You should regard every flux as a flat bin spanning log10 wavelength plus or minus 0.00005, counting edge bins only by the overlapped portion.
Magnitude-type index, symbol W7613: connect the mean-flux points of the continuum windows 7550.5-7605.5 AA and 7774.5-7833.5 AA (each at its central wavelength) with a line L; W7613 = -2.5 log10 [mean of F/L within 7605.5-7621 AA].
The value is 0.30 mag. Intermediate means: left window 194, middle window 148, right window 196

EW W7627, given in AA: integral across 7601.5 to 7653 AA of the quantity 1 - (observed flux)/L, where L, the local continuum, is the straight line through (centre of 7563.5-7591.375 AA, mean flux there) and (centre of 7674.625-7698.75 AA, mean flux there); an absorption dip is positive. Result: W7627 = 5.4 AA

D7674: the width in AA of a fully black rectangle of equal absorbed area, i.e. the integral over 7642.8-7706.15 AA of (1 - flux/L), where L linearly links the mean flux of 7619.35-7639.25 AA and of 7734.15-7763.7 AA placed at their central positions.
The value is -3.1 AA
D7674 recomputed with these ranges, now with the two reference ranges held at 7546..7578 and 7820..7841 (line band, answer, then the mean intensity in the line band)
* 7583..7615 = 1.9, 183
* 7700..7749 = 0.2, 196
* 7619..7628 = 1.7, 159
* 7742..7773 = 1.3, 189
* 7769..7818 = 1.0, 194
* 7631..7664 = 1.4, 187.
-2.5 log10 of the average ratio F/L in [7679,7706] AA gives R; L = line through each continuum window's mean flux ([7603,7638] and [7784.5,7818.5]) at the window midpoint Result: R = -0.092 mag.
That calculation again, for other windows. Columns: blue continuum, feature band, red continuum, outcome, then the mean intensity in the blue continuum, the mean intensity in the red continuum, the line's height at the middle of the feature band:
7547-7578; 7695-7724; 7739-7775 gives -0.04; 194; 189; 190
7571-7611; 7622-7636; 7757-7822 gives 0.08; 189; 193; 190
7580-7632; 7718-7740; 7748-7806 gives -0.05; 176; 191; 187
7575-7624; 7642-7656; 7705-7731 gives 0.02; 177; 197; 185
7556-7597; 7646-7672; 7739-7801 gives 0.02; 194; 191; 192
